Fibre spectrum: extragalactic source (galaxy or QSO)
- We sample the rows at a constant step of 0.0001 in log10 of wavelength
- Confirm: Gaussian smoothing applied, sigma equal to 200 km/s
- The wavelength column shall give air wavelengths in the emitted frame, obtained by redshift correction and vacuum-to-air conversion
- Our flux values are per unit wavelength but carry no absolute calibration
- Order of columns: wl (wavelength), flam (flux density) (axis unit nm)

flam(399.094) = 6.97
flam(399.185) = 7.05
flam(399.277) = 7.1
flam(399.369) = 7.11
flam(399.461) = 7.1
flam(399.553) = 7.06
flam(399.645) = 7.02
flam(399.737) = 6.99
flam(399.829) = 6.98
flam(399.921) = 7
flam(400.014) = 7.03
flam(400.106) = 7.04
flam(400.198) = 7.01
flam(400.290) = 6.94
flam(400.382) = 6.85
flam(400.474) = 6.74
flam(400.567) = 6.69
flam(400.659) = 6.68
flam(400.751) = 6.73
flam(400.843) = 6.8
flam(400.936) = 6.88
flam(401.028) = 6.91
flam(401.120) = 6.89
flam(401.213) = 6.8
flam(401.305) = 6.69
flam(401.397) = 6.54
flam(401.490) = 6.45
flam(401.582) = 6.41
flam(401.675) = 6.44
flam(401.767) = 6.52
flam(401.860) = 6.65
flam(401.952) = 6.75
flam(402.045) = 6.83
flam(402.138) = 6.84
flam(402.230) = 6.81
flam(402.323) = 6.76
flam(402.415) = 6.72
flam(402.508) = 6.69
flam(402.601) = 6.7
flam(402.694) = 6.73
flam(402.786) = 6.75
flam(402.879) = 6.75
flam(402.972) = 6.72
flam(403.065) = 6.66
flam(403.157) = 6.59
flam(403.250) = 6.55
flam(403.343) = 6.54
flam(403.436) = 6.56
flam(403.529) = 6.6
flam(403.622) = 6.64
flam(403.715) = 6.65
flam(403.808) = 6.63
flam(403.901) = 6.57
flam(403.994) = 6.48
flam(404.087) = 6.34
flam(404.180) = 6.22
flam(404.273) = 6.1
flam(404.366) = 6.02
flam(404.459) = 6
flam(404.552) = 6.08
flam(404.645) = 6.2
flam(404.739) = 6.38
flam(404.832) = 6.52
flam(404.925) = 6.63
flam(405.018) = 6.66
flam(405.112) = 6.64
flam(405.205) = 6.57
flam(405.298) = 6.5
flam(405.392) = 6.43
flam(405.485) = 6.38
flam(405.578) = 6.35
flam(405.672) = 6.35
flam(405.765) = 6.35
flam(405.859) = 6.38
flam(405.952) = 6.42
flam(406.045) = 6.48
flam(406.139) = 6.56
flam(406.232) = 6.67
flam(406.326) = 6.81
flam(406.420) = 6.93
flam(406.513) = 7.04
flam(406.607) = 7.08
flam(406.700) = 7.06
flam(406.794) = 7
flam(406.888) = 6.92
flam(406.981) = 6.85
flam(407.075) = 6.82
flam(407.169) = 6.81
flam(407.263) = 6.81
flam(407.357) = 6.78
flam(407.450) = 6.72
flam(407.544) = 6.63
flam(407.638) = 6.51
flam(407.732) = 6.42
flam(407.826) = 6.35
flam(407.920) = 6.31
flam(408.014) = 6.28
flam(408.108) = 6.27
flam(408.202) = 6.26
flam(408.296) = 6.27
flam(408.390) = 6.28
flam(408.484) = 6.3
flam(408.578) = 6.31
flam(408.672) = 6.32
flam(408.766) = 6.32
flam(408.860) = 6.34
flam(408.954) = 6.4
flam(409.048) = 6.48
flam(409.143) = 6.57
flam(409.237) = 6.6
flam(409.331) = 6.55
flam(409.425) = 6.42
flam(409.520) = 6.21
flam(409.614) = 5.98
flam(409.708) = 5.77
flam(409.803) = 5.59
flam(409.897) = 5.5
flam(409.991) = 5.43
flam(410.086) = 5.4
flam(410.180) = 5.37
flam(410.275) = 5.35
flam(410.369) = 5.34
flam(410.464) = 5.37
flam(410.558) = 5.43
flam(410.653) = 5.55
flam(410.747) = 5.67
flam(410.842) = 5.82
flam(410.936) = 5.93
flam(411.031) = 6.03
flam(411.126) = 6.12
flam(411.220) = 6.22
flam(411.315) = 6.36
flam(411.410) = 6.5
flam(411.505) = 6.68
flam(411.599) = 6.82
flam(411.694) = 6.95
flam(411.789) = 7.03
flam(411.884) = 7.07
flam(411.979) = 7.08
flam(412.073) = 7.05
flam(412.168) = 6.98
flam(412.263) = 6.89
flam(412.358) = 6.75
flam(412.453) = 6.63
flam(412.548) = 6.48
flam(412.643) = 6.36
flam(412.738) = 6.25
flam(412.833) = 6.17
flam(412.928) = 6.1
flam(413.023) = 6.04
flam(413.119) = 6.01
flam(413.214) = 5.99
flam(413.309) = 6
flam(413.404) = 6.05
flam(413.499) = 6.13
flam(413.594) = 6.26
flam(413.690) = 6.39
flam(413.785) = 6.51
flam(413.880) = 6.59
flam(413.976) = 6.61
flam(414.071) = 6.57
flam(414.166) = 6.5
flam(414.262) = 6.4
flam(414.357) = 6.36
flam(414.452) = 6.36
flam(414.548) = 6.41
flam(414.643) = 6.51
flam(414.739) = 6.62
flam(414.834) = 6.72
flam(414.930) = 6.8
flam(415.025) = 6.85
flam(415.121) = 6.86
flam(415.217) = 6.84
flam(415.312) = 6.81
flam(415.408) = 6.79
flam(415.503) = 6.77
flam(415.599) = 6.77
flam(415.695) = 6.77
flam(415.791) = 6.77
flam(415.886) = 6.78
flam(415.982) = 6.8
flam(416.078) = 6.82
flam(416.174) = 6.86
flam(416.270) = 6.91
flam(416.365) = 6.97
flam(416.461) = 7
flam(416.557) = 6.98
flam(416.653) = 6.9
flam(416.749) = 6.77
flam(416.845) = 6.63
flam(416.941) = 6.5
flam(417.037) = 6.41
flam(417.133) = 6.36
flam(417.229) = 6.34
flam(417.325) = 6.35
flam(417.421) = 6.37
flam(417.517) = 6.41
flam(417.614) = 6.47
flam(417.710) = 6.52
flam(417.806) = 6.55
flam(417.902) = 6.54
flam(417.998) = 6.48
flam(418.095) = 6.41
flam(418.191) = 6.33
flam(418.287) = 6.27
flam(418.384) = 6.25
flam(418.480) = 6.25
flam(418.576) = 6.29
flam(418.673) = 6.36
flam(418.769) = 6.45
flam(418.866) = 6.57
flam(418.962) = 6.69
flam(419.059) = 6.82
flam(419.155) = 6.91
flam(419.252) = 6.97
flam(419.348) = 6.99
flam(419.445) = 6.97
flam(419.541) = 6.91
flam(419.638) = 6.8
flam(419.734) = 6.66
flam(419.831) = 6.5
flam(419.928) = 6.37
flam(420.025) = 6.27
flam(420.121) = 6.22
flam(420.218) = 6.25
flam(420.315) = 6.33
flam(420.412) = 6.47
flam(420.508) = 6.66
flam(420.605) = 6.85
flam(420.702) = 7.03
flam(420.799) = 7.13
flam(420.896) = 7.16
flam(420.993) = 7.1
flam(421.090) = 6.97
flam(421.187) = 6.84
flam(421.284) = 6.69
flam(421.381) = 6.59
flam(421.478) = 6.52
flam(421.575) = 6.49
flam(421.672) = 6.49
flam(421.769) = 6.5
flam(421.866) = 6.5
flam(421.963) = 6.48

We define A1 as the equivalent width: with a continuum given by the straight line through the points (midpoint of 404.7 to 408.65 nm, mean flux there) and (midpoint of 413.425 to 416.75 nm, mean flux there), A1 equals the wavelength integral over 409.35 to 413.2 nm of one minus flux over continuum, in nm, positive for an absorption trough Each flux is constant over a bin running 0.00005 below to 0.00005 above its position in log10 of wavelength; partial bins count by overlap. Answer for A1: 0.27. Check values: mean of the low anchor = 6.57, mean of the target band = 6.17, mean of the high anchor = 6.67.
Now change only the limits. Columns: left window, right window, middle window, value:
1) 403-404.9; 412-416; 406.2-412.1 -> 0.12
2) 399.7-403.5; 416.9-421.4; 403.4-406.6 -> 0.11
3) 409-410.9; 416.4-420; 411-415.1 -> -0.27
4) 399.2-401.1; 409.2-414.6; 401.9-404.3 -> 0.05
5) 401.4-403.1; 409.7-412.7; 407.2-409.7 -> -0.03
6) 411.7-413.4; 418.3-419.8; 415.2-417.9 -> -0.03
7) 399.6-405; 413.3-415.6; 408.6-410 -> 0.09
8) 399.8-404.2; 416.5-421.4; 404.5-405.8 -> 0.05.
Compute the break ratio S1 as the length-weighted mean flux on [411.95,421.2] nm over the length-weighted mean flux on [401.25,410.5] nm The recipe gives 1.0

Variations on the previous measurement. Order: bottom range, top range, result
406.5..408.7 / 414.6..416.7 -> 1.03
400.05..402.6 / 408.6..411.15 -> 0.88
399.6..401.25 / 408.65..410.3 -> 0.88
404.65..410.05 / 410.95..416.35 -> 1.02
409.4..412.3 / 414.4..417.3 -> 1.10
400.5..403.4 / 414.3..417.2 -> 1.00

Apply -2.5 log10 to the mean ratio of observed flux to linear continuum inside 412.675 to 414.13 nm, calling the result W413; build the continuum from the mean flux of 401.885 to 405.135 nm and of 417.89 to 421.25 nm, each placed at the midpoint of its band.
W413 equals 0.06 mag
